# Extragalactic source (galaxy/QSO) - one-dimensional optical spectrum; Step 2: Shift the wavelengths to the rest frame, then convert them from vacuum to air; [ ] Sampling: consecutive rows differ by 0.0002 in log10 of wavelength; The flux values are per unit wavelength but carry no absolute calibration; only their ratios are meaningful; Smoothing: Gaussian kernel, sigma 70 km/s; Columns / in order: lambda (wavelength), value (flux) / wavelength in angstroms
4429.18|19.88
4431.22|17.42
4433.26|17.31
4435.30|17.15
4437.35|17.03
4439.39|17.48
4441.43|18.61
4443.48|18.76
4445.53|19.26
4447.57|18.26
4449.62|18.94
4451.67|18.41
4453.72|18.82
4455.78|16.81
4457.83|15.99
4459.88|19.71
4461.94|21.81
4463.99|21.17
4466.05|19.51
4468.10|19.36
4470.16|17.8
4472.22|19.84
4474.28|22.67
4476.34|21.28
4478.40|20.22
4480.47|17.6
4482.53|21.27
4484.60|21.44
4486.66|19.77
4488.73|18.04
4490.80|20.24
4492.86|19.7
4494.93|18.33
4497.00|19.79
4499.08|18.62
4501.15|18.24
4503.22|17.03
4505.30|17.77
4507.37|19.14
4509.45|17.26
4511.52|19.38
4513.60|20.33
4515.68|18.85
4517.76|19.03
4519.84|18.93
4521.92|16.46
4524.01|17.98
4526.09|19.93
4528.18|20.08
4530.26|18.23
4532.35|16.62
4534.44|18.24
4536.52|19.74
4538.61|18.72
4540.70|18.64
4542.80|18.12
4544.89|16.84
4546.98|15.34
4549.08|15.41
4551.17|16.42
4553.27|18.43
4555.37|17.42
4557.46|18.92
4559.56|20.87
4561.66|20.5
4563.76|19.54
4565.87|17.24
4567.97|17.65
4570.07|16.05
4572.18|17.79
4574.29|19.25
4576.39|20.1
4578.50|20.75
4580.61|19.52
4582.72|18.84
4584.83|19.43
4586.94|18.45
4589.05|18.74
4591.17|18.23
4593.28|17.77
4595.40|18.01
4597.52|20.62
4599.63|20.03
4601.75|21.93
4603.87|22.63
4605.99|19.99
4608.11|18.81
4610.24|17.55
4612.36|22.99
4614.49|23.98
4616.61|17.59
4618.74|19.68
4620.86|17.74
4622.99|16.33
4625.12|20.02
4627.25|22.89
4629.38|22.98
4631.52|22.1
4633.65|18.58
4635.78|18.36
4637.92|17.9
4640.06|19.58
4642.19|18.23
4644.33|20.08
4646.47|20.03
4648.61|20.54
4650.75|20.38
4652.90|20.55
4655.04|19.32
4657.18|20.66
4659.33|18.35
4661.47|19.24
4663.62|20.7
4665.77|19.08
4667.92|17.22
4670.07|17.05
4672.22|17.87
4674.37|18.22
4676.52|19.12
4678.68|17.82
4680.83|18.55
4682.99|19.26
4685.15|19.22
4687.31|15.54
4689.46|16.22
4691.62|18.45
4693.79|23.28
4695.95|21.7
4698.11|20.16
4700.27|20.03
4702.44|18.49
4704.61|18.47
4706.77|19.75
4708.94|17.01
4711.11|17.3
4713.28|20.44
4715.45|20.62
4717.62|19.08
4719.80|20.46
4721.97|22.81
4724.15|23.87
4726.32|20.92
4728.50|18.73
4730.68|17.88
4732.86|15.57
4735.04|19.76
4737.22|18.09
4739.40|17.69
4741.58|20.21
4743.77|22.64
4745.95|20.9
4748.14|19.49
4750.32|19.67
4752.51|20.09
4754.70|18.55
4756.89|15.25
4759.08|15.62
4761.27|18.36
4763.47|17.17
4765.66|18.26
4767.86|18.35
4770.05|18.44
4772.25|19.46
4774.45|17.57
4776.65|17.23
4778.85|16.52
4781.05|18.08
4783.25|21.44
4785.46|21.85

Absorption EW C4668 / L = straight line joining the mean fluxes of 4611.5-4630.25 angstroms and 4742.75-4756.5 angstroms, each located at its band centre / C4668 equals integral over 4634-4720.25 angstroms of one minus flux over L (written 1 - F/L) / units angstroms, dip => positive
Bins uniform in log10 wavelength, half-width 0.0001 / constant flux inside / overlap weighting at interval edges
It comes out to 4.80 angstroms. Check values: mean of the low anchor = 20.4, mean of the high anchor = 20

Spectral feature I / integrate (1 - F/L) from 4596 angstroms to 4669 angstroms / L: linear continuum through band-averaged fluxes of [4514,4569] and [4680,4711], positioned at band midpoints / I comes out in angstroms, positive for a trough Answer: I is -4.8 angstroms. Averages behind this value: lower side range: 18.3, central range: 19.9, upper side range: 19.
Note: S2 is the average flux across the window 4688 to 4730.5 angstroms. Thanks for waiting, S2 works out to 19.8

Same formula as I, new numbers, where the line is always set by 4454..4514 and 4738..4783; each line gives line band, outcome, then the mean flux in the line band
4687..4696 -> -0.2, 19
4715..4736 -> -1.5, 19.9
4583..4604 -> -0.5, 19.4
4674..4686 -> 0.0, 18.7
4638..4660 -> -1.0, 19.7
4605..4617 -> -0.9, 20.3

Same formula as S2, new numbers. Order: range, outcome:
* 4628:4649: 19.9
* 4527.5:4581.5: 18.3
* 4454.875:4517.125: 19.3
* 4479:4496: 19.6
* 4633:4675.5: 19.1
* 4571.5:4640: 19.7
